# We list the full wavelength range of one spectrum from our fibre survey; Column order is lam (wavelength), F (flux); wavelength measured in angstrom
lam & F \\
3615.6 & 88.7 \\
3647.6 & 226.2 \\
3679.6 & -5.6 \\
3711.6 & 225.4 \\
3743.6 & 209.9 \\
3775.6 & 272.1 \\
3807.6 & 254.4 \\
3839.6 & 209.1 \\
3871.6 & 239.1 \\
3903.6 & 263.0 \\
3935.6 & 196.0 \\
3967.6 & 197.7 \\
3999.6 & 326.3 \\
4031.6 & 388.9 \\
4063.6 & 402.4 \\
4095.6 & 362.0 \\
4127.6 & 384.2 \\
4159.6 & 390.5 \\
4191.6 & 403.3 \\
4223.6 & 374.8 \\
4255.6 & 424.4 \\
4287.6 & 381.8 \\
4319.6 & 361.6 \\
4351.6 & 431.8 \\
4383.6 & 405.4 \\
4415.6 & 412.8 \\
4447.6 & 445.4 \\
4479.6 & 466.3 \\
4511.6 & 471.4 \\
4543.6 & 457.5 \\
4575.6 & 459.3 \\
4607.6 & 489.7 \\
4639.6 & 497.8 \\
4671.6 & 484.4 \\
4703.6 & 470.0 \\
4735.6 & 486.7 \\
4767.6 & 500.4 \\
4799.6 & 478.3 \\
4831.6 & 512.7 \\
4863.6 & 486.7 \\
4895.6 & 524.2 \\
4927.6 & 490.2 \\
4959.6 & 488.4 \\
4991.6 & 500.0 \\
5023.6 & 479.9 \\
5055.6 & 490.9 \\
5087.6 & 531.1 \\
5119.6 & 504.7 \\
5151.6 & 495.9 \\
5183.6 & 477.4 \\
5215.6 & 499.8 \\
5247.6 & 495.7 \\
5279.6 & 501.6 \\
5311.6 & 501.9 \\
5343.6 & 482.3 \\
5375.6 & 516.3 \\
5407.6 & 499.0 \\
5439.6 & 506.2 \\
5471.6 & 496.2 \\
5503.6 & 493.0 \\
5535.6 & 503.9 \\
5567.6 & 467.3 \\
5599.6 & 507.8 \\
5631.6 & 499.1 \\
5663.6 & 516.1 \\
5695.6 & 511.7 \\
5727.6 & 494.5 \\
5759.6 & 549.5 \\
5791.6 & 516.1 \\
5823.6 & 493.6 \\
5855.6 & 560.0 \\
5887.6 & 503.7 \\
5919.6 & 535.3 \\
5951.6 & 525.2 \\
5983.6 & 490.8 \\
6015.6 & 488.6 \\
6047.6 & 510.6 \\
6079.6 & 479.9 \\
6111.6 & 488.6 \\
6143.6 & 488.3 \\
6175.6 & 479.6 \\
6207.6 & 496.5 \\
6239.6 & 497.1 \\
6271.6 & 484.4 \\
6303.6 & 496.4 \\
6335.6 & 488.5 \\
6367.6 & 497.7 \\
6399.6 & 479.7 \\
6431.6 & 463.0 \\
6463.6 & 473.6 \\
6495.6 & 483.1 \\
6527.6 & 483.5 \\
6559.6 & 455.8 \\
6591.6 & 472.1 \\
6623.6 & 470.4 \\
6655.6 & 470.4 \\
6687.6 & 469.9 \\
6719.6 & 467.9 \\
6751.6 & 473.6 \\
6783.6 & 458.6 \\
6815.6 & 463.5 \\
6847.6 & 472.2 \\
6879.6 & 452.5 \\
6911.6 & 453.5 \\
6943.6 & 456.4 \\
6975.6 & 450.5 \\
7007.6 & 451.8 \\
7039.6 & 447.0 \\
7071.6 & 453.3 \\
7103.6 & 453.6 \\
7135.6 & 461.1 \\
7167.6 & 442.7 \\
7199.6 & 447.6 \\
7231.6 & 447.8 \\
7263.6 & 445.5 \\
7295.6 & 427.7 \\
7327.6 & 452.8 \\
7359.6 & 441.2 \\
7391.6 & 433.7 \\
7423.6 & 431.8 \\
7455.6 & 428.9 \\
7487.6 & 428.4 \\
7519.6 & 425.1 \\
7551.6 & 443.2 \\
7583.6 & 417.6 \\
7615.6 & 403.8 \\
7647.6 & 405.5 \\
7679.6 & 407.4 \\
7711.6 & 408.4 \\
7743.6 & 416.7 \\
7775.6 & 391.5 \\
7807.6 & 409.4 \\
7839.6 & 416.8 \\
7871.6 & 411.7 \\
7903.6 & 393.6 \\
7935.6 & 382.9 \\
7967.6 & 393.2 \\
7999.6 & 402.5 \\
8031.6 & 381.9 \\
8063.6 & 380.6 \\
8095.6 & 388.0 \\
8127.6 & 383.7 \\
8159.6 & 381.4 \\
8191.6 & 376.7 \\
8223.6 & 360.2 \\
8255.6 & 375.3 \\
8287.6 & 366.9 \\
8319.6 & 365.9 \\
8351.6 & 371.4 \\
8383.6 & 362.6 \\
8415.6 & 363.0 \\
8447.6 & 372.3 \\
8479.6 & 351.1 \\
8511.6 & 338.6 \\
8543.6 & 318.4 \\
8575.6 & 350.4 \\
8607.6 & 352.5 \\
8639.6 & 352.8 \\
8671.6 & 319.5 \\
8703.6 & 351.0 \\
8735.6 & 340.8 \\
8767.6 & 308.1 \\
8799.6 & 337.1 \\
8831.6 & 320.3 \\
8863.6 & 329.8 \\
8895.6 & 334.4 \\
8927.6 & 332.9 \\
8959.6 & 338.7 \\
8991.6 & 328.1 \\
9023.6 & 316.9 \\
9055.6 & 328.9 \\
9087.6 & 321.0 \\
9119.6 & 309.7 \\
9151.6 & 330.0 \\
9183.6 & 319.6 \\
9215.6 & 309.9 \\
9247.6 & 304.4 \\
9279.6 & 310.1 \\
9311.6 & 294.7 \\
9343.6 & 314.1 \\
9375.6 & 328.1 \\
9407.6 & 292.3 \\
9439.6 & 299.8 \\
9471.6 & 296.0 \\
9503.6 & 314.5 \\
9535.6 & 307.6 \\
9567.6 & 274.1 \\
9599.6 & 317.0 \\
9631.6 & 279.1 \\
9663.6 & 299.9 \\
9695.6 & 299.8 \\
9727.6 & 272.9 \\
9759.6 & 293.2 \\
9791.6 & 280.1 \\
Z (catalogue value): 0.000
